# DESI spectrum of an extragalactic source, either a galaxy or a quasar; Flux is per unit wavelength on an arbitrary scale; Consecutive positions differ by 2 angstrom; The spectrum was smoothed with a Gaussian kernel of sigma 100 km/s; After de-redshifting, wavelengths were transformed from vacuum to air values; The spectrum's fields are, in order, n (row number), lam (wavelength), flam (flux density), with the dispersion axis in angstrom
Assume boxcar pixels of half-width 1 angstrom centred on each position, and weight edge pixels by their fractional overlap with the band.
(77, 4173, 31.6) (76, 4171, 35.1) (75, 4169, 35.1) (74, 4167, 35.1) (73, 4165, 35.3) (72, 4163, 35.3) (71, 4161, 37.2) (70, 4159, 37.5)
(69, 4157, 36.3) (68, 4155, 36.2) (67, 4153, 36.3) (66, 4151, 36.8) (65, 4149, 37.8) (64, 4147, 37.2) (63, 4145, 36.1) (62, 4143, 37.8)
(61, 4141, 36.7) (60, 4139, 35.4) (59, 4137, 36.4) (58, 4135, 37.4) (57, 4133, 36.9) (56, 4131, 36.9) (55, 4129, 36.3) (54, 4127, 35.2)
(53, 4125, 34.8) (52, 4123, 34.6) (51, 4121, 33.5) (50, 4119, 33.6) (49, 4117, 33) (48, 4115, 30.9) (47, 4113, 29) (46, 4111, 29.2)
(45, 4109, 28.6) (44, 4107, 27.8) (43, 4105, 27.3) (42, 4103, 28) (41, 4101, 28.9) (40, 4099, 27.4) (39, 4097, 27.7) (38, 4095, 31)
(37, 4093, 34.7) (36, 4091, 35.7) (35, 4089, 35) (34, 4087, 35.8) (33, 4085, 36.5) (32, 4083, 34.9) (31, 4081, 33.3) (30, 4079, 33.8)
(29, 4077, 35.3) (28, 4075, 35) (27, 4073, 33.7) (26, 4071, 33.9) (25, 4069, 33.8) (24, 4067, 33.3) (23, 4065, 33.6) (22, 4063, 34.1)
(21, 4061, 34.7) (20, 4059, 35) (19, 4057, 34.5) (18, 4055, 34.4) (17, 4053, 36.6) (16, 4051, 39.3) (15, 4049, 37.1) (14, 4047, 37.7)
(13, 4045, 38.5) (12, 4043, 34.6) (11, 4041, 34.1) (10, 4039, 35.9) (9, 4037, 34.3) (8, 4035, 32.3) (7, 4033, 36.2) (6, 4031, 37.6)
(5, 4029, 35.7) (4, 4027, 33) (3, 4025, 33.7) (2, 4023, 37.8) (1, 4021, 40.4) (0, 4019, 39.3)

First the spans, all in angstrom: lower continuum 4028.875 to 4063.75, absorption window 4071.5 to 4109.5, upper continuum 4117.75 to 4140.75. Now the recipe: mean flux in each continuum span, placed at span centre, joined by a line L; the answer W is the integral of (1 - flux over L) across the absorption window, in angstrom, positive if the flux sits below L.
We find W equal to 3.7 angstrom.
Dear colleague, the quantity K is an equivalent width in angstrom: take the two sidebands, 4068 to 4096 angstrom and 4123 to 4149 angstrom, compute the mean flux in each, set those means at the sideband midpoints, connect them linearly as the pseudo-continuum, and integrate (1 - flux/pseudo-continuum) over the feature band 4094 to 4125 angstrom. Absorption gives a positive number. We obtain 4.62 angstrom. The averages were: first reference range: 34.5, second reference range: 36.4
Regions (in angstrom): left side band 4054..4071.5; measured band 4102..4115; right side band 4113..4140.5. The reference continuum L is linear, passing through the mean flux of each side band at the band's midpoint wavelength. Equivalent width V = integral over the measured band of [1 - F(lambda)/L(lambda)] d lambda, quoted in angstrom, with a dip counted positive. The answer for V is 2.3 angstrom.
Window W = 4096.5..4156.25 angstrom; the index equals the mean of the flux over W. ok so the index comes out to 33.5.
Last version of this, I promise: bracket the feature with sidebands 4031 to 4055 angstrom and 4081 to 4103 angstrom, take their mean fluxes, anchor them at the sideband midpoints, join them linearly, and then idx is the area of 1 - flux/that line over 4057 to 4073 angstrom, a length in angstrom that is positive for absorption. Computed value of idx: 0.2 angstrom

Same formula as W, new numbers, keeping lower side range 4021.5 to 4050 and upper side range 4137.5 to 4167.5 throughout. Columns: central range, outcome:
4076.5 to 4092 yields 0.4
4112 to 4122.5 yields 1.2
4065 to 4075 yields 0.6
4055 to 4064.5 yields 0.4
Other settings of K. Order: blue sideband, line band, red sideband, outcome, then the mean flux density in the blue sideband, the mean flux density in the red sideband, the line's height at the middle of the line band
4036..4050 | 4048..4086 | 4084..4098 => 0.0 angstrom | 36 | 33.8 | 34.9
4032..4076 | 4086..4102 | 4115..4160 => 1.6 angstrom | 35.1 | 35.9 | 35.5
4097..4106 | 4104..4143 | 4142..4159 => -1.8 angstrom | 27.9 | 36.9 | 31.9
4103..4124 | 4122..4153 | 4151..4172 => -2.9 angstrom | 30.6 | 36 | 33.3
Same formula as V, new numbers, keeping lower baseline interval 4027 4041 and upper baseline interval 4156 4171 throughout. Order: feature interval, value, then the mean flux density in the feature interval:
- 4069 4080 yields 0.3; 34.3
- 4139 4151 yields -0.4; 37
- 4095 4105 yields 2.0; 28.2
